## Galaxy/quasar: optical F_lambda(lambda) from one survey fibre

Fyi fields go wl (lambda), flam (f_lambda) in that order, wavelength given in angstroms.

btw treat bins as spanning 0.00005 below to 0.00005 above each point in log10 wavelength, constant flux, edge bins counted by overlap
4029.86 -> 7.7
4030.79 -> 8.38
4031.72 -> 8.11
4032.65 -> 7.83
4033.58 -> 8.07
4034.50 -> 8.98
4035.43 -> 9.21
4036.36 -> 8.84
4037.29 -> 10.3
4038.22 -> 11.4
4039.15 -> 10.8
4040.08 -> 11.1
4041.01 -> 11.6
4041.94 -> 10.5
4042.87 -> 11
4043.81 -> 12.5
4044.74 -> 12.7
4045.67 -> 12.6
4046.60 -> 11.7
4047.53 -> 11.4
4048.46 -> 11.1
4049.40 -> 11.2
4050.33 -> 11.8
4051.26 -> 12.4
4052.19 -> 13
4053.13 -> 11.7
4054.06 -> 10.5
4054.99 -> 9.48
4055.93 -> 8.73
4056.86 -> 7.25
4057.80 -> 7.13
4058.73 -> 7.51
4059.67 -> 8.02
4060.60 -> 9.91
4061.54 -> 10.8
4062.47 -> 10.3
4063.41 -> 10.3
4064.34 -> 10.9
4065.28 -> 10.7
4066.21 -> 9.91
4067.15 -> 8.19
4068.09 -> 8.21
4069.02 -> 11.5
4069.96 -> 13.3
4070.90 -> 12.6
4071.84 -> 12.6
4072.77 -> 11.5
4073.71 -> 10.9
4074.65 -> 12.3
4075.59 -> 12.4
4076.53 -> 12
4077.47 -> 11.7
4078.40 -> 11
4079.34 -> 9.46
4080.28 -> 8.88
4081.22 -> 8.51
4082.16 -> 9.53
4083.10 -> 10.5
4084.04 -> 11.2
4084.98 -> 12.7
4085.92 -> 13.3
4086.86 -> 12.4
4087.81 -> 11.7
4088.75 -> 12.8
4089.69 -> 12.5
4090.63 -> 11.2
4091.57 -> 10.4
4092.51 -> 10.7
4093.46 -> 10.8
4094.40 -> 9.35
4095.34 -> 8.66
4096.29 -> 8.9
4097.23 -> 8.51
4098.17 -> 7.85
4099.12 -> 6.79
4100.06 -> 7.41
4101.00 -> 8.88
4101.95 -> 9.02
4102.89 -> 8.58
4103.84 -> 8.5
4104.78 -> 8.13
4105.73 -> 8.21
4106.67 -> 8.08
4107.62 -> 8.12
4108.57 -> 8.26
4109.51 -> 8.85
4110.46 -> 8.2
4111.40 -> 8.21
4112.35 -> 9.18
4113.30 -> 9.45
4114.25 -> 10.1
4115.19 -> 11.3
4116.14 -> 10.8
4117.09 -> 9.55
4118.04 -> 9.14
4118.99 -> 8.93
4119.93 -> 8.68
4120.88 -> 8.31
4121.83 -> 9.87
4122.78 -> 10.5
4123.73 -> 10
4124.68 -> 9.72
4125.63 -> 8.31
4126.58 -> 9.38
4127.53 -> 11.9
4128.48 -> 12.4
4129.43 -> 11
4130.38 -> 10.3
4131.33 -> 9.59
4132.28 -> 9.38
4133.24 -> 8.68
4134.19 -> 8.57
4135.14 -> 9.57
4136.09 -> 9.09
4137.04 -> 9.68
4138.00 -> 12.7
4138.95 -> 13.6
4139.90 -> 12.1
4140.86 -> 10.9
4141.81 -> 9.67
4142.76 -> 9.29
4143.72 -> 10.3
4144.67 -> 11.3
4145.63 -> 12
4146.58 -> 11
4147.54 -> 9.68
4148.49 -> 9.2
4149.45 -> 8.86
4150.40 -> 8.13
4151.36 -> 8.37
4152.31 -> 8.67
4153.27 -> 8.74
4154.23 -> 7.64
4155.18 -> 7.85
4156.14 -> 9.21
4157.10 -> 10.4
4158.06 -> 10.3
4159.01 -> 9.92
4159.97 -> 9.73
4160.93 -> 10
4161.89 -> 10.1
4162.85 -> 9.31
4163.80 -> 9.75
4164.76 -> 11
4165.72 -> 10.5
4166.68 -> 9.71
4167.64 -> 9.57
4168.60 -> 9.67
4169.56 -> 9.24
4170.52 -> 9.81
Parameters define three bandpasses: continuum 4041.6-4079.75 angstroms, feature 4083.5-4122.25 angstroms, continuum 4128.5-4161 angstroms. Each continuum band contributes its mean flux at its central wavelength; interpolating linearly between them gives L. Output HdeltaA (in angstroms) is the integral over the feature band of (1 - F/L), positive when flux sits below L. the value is 2.8 angstroms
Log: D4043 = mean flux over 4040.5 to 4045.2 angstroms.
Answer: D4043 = 11.6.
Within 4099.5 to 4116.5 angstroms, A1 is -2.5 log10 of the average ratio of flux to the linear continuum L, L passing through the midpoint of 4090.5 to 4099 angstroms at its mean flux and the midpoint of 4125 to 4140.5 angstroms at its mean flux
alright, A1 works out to 0.109 mag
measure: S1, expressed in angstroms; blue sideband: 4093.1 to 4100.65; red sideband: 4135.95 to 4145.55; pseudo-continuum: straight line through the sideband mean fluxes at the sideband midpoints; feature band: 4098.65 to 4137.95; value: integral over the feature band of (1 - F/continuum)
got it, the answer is 1.8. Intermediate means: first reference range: 8.51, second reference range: 11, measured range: 9.27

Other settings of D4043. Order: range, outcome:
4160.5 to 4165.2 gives 10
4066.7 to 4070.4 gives 10.3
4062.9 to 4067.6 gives 10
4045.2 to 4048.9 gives 11.7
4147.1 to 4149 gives 9.43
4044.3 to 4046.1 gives 12.7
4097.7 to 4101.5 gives 7.74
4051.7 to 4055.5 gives 11.1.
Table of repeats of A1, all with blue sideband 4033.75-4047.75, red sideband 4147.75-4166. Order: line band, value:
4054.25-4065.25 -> 0.16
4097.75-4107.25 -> 0.23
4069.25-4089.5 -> -0.11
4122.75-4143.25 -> -0.07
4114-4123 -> 0.02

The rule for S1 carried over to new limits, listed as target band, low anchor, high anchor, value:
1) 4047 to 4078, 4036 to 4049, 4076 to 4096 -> 1.3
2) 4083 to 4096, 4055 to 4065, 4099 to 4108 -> -4.2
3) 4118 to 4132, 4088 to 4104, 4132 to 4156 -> -0.3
